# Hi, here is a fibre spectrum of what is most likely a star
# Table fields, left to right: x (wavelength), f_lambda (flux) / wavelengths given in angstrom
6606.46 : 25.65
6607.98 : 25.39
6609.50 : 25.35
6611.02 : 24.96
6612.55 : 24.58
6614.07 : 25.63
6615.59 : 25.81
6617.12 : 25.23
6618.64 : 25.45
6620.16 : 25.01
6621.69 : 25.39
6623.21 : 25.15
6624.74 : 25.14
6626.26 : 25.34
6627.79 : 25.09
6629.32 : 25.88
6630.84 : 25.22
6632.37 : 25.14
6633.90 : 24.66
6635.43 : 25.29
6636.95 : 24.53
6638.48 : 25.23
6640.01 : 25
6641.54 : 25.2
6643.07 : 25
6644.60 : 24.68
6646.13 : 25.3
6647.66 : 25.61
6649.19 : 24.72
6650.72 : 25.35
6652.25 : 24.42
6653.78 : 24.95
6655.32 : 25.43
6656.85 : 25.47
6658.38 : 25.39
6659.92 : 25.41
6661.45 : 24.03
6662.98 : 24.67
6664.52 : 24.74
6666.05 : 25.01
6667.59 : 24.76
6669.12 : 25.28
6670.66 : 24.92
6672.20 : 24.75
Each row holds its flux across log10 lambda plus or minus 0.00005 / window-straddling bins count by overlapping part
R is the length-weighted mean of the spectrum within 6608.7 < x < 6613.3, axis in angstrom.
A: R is 24.9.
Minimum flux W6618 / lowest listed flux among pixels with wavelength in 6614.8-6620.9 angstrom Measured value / 25.01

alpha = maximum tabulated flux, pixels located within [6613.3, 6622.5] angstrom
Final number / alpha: 25.81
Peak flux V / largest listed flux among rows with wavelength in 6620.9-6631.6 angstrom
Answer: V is 25.88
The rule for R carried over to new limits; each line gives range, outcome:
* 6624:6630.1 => 25.4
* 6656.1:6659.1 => 25.5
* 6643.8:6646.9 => 25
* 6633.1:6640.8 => 24.9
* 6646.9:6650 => 25.2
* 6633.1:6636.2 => 25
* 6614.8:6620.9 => 25.4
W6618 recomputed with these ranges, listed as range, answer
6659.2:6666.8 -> 24.03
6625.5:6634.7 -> 24.66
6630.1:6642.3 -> 24.53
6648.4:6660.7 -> 24.42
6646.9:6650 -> 24.72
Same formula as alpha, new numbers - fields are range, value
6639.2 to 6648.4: 25.61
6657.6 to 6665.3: 25.41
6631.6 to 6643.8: 25.29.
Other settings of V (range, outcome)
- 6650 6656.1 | 25.43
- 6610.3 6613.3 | 24.96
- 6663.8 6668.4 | 25.01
